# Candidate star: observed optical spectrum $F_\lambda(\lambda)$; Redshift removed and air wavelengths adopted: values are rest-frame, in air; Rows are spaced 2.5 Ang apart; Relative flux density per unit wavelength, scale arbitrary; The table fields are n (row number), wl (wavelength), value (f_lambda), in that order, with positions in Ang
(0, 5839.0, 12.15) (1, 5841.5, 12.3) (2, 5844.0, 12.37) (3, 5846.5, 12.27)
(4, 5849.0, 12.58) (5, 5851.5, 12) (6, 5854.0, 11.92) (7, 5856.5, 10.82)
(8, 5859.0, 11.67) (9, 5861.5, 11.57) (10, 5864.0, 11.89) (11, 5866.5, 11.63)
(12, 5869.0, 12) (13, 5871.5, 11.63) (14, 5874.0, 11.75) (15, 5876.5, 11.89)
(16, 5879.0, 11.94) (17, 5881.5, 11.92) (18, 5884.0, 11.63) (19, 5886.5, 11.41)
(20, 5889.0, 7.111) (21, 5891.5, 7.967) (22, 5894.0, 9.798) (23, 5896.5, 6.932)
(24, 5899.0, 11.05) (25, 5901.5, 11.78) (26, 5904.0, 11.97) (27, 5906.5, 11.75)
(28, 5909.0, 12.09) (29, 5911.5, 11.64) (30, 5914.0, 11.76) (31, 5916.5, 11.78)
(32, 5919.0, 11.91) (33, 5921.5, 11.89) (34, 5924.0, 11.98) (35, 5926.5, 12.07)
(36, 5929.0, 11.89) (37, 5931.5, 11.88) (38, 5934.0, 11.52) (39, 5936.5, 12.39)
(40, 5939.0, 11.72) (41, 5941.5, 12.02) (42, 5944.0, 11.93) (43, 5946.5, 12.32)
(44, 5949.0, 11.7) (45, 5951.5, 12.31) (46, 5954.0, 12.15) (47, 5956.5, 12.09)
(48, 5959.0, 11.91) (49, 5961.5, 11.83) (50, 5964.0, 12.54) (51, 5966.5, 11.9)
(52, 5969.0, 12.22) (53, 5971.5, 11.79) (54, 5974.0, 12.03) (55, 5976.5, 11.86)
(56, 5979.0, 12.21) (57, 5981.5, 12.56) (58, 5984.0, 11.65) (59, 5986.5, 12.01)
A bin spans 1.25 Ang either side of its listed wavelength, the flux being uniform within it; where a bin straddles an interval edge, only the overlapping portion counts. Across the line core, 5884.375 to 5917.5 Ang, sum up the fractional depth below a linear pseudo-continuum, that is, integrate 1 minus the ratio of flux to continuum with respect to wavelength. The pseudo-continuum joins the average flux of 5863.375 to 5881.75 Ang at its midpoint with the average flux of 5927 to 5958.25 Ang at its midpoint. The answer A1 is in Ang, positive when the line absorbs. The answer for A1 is 3.7 Ang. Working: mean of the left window 11.8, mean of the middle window 10.6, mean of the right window 12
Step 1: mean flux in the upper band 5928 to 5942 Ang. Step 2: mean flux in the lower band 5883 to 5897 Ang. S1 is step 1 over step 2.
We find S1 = 1.29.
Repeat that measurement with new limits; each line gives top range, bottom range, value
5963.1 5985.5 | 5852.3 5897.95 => 1.11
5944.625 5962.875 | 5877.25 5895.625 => 1.18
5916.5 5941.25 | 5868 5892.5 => 1.09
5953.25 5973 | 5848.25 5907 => 1.09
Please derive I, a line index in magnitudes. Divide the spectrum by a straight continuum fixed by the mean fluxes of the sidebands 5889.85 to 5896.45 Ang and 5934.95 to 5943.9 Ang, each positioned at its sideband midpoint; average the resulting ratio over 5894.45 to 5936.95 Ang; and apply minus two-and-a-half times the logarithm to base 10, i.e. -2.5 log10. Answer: -0.14 mag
